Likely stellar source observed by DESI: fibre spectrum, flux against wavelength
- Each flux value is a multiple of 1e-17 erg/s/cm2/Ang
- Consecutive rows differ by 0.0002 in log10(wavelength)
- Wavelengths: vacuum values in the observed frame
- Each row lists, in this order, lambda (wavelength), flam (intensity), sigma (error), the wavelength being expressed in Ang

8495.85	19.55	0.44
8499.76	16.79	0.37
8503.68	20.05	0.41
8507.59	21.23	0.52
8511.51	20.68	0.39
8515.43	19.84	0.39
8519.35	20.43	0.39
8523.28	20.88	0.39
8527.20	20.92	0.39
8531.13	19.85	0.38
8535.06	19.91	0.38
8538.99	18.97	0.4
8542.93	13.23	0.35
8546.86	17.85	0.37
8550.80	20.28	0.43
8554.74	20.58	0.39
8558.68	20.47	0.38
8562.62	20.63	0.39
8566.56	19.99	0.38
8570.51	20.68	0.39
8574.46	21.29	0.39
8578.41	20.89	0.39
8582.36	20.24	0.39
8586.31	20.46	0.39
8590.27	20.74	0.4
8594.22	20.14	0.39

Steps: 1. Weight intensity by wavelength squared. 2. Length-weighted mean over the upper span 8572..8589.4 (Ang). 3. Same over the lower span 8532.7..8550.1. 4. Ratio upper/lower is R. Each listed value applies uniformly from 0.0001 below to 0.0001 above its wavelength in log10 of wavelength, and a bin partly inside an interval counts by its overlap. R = 1.18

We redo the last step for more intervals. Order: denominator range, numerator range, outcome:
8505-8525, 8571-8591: 1.02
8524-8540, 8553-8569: 1.03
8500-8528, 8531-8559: 0.93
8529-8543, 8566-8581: 1.12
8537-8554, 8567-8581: 1.18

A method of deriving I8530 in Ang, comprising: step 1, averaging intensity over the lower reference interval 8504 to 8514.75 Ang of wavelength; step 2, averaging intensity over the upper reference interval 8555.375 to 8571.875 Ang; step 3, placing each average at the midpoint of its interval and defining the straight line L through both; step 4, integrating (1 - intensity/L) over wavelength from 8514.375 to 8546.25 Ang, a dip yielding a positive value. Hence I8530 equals 2.2 Ang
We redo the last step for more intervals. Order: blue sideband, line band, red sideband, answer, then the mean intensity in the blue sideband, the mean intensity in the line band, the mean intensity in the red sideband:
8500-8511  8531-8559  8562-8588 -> 2.2 Ang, 20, 18.7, 20.6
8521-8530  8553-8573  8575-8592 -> 0.2 Ang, 20.8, 20.5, 20.6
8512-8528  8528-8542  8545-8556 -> 0.6 Ang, 20.5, 19.2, 19.5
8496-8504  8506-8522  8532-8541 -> -1.5 Ang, 18.3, 20.5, 19.5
